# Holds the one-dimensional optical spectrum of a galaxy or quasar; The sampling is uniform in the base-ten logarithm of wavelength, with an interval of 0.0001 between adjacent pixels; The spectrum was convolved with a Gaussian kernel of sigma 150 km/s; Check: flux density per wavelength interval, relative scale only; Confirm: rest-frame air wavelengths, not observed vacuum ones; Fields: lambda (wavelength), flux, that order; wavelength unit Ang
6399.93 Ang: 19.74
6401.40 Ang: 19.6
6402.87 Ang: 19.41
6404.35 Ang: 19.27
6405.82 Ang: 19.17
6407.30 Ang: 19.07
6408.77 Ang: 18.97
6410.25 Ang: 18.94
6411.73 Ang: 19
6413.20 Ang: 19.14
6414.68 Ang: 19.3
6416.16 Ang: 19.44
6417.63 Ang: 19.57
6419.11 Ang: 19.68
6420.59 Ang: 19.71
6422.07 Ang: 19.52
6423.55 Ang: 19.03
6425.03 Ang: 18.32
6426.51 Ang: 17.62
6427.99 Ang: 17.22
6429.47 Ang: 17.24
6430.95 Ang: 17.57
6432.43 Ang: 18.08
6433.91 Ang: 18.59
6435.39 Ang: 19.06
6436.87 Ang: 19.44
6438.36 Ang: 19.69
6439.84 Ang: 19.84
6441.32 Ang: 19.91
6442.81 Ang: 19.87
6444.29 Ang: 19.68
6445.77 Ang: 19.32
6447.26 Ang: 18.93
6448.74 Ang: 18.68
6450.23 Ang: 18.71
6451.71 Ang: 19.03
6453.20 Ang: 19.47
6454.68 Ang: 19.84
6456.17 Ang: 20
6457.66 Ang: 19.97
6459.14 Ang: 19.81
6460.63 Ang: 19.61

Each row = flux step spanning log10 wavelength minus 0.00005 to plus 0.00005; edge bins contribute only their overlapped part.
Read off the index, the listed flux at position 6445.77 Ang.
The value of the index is 19.32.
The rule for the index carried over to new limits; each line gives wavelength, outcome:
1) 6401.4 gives 19.6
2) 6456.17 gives 20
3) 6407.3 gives 19.07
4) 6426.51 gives 17.62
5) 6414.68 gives 19.3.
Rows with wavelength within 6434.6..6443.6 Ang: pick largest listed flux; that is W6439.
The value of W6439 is 19.91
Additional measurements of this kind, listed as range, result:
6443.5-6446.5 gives 19.68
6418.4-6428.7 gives 19.71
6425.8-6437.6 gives 19.44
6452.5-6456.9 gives 20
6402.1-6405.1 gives 19.41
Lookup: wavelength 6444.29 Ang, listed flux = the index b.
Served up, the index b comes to 19.68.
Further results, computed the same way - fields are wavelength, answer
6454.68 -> 19.84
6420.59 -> 19.71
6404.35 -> 19.27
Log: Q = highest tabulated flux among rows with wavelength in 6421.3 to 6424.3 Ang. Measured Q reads 19.52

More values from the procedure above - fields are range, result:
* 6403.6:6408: 19.27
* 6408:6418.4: 19.57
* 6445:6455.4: 19.84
